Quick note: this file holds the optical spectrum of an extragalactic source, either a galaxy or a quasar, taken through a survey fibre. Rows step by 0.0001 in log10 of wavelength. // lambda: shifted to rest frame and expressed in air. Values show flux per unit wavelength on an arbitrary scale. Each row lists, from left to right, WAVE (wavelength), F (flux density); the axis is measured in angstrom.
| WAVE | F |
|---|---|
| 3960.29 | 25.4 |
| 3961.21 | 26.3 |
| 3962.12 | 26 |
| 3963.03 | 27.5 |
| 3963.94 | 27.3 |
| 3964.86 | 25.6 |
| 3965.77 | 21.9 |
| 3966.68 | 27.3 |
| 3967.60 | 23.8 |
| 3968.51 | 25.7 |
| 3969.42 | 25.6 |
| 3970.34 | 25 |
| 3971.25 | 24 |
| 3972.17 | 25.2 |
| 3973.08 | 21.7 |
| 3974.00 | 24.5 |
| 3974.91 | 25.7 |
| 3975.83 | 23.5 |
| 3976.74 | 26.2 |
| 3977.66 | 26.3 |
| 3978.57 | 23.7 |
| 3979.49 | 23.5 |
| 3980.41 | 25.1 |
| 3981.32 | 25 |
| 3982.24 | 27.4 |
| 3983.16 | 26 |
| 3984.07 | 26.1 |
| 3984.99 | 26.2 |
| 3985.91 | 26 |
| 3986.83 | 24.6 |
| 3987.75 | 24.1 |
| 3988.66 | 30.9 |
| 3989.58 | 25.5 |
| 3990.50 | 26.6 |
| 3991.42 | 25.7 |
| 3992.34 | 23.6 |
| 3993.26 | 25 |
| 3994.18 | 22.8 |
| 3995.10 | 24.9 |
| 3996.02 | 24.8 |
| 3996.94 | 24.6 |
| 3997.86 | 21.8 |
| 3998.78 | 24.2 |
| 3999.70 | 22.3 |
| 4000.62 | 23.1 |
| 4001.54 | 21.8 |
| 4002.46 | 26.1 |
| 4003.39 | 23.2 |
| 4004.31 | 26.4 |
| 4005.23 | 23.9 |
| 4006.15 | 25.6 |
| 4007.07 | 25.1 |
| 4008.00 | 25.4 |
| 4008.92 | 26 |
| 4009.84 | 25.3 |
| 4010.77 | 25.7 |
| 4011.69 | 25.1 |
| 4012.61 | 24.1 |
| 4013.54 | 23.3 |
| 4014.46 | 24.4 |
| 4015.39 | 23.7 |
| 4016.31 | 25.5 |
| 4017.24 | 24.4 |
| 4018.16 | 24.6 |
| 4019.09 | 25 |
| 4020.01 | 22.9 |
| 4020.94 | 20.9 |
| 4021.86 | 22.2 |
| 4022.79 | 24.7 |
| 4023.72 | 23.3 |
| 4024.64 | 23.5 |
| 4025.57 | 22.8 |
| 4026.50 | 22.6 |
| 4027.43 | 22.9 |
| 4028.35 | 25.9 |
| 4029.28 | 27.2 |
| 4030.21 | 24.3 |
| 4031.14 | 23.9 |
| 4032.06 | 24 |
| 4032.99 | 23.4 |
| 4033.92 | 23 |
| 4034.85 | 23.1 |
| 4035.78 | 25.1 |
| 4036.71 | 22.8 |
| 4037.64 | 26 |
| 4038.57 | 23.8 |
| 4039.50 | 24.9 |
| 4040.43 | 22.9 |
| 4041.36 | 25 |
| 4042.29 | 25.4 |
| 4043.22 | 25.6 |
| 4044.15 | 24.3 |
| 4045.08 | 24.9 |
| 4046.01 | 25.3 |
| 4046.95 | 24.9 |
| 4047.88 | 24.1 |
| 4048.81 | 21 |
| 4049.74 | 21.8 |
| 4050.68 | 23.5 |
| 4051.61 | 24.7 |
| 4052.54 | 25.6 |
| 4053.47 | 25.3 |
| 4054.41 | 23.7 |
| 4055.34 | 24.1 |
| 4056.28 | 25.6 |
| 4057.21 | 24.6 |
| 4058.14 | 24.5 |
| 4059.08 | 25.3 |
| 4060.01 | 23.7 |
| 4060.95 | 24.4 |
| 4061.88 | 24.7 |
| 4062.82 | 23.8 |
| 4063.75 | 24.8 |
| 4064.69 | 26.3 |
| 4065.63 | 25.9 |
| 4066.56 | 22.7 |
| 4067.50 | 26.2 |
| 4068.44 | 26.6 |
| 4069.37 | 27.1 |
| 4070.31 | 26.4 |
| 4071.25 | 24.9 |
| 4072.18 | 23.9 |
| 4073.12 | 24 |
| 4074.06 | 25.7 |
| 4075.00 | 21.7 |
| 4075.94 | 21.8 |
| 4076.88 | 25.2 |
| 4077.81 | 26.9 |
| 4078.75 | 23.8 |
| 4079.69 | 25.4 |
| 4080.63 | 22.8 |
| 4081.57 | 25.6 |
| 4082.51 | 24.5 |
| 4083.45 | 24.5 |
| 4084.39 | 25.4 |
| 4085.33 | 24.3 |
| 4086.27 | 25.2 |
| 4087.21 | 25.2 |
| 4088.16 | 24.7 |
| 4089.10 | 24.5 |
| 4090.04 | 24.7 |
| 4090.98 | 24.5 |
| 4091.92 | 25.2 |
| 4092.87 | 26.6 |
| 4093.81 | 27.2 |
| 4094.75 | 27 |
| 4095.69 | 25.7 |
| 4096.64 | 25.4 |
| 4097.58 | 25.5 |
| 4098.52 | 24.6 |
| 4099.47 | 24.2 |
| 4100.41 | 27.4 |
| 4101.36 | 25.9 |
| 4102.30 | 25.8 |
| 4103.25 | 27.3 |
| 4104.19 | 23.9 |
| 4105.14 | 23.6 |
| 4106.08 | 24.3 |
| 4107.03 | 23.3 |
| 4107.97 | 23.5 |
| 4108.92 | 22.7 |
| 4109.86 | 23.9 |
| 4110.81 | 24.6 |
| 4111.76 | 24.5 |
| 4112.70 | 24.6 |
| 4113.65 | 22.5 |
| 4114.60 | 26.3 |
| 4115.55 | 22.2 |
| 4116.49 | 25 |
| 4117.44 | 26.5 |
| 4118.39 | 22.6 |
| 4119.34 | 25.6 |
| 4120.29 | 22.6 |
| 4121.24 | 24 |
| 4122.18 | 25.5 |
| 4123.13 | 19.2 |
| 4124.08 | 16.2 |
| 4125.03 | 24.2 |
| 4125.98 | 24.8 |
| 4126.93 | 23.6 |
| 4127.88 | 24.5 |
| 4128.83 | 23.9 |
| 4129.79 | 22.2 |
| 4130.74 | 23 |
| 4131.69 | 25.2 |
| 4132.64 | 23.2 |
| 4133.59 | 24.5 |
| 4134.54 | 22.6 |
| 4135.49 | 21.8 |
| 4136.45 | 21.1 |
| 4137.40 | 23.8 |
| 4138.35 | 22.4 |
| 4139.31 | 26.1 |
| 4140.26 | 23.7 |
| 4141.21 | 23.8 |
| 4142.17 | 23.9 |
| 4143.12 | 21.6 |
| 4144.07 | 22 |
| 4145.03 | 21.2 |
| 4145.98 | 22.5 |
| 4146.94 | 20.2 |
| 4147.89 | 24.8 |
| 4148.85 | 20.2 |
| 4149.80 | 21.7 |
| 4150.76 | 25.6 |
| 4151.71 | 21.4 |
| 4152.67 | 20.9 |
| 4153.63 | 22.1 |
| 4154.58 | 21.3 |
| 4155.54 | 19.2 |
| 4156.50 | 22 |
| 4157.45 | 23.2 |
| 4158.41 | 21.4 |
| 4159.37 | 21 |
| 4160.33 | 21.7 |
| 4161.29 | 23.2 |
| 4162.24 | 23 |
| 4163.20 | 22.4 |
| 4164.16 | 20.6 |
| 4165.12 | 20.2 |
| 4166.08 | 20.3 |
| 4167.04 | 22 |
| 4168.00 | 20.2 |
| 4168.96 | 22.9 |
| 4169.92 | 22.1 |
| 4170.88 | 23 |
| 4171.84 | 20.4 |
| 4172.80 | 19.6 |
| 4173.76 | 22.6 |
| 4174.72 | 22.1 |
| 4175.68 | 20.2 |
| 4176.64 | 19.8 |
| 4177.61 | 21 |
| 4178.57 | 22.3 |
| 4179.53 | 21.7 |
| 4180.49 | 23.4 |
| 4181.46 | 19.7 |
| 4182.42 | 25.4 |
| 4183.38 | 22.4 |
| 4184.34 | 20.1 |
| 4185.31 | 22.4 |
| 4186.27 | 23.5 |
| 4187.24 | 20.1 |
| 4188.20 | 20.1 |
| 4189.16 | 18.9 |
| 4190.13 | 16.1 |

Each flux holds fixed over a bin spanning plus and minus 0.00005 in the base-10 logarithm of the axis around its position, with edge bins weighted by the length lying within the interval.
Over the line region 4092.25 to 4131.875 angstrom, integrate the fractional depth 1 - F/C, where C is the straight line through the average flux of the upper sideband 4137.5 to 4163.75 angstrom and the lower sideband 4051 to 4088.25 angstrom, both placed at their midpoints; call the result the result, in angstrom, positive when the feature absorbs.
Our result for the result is -1.34 angstrom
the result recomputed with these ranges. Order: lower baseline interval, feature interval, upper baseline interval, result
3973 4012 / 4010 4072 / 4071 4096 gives 1.3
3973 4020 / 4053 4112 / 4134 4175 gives -4.0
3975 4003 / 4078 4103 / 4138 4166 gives -2.2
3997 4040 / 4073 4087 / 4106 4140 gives -0.4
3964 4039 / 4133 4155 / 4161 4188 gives -0.4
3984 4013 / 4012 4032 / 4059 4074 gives 0.8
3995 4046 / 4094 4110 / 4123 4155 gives -1.3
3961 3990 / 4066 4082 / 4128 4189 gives -0.8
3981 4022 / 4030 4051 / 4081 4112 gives 0.7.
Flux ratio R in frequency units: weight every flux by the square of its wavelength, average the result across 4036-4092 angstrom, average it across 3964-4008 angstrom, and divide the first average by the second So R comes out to 1.03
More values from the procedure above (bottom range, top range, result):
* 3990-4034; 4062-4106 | 1.07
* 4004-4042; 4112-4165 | 0.99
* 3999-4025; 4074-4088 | 1.05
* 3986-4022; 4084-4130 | 1.05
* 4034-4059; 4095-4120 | 1.05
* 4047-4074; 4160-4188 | 0.93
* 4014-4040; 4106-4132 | 1.03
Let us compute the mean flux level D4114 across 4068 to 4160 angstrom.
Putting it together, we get 23.9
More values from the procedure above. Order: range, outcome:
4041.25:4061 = 24.4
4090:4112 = 25.1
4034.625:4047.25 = 24.6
